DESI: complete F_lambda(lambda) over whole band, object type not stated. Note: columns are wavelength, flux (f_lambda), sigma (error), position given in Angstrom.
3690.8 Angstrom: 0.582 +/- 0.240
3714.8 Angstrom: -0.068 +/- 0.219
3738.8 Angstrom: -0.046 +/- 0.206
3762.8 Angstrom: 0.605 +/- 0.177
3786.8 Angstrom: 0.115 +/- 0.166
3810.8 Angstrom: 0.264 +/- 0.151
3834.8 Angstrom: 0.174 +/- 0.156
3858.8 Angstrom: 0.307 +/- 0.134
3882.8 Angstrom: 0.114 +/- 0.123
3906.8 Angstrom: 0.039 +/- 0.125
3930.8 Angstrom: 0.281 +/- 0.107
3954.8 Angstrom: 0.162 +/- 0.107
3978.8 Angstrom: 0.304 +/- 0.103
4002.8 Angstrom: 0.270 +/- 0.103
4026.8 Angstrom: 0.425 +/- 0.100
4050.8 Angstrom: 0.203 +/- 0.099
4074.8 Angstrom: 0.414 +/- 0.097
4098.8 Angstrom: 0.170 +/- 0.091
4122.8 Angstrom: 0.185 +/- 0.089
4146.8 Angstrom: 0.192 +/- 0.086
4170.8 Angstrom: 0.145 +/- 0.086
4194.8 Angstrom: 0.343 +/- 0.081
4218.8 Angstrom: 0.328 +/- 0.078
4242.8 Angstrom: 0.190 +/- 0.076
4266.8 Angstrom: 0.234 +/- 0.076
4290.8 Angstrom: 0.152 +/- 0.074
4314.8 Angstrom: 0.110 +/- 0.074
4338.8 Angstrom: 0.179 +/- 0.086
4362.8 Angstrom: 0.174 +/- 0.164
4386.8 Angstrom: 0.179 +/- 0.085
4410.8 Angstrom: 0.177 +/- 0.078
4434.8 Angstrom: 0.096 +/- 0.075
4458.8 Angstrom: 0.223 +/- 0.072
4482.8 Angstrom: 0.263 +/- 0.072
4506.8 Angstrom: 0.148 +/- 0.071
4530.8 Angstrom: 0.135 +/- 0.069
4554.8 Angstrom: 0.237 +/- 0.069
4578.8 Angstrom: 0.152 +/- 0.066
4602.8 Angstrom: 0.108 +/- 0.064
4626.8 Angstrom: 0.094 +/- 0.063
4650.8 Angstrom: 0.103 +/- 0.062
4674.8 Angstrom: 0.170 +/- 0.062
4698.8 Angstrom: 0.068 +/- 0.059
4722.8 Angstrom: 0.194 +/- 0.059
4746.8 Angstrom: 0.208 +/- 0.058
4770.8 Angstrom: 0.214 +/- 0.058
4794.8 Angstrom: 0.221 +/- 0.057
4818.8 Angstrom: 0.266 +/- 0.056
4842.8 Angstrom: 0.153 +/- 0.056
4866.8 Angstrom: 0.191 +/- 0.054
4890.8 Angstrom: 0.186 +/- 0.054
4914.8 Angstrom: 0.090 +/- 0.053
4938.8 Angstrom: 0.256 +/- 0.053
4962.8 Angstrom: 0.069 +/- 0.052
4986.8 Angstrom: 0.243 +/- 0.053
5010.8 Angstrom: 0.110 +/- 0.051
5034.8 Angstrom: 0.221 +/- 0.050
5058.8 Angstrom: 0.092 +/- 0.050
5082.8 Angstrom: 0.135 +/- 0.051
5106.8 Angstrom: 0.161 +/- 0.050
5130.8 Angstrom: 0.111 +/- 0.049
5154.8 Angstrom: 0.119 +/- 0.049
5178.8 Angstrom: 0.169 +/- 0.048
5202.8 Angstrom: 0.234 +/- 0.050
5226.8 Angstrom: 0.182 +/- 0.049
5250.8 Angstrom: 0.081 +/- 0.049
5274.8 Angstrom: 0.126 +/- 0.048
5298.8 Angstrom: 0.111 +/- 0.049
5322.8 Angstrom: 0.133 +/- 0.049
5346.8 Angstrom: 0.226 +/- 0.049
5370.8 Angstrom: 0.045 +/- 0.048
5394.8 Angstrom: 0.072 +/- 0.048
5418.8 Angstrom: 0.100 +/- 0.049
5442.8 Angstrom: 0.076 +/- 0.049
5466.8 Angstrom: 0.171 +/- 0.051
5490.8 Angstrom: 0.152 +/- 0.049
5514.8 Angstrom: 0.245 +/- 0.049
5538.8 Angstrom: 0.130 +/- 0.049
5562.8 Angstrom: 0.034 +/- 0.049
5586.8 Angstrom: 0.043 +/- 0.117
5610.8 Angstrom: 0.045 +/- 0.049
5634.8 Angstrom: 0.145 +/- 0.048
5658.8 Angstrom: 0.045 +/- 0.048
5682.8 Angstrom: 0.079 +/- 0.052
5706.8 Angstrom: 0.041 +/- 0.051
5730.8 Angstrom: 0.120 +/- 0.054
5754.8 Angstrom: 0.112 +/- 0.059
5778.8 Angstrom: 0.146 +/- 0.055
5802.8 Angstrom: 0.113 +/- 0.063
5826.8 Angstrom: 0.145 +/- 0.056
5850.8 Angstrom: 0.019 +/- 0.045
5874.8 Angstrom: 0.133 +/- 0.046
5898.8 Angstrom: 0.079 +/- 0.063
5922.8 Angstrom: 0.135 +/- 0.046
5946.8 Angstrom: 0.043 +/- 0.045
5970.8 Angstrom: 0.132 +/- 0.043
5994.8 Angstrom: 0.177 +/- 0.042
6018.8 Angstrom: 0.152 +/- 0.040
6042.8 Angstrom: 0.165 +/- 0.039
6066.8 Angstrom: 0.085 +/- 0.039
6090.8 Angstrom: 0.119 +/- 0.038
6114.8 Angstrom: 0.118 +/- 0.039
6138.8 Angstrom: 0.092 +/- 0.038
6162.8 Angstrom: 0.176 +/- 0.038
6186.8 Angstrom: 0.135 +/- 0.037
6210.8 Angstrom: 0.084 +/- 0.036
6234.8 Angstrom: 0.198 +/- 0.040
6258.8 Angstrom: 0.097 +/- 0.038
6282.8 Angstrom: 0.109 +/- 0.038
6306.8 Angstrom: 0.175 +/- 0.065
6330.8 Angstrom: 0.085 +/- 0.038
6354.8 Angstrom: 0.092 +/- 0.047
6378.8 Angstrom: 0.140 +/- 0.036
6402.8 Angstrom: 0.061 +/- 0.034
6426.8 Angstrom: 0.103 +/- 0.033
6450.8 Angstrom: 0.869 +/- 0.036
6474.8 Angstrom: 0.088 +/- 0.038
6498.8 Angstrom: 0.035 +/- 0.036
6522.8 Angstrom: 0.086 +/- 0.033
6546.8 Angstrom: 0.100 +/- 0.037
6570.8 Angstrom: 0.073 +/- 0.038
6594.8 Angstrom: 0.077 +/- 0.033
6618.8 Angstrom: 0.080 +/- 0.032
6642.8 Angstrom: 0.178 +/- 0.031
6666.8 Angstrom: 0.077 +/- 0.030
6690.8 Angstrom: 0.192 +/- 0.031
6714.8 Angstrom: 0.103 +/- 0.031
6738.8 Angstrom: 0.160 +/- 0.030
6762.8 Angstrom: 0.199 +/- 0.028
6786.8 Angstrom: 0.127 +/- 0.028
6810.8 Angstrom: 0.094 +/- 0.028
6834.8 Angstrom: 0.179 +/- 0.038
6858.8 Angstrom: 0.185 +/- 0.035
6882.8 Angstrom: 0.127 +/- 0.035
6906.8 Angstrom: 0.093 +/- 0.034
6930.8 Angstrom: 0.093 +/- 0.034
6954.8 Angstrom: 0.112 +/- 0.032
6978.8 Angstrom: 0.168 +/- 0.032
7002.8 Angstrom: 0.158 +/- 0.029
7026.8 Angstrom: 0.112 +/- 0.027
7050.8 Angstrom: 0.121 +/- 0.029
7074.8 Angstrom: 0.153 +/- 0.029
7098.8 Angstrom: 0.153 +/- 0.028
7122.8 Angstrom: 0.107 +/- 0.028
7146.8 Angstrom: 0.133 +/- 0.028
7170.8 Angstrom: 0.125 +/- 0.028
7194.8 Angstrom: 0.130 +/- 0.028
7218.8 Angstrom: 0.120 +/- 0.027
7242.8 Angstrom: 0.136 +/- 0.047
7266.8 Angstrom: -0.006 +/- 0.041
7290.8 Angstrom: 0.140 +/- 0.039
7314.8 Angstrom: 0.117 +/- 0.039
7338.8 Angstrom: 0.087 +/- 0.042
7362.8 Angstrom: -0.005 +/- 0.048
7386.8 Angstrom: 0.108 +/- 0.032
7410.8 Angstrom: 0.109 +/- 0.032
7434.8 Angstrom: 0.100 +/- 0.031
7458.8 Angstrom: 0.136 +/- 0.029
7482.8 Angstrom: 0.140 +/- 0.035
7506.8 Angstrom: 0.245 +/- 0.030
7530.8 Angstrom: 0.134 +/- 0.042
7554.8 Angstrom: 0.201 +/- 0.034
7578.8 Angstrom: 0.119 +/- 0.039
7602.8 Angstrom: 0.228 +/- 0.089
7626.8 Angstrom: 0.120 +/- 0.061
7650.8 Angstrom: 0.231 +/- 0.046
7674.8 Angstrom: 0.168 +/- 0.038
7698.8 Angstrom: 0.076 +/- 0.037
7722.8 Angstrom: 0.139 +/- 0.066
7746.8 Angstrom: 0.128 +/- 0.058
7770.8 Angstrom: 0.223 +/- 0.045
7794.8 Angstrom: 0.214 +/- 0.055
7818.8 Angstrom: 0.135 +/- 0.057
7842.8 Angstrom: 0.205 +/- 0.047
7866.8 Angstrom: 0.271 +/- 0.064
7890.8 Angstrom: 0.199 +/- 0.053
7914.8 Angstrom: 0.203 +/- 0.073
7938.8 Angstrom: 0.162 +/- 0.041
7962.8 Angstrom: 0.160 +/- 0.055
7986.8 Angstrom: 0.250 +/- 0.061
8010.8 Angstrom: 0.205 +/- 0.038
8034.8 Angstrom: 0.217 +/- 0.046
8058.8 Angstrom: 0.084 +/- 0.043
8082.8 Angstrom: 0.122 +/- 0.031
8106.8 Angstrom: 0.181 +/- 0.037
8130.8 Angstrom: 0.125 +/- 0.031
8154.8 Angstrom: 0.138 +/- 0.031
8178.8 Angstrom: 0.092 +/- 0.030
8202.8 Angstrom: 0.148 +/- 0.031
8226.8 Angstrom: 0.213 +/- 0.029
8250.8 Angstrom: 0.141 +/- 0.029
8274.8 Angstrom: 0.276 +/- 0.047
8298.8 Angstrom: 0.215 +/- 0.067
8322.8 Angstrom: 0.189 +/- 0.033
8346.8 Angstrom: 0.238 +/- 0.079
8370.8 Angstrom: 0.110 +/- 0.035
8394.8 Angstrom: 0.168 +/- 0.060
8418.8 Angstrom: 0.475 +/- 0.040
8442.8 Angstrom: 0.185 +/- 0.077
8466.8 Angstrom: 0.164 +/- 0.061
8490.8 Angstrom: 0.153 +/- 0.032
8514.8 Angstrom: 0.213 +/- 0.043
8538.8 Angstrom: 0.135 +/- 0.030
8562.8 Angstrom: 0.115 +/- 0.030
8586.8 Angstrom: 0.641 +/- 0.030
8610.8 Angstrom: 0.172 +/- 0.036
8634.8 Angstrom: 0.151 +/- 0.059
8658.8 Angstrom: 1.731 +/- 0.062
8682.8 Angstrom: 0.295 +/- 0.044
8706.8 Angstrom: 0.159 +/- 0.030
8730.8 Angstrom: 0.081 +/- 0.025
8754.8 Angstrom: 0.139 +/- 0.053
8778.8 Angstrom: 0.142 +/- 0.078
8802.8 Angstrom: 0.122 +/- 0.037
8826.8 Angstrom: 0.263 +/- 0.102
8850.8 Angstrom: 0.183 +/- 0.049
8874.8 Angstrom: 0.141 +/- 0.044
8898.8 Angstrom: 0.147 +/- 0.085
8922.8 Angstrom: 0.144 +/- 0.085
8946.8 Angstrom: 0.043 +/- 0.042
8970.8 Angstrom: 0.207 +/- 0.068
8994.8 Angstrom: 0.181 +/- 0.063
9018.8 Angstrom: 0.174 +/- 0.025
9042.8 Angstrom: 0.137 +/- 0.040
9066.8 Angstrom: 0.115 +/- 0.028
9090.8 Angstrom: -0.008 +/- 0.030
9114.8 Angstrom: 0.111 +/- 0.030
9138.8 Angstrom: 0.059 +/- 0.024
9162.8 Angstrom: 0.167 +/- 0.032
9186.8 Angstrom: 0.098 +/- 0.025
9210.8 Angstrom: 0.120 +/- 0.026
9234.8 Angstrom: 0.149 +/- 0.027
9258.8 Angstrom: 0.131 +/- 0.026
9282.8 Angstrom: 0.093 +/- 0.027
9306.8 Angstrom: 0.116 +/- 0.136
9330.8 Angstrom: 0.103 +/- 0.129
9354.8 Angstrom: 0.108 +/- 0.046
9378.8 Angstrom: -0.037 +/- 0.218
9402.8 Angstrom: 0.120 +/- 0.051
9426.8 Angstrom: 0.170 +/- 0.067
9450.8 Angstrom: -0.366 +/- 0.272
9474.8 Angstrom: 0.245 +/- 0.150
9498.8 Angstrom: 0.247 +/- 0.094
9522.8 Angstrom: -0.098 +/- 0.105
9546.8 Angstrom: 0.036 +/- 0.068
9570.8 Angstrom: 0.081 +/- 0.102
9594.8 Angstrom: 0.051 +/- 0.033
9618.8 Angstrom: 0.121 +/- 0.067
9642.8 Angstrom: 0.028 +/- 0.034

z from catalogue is 0.73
